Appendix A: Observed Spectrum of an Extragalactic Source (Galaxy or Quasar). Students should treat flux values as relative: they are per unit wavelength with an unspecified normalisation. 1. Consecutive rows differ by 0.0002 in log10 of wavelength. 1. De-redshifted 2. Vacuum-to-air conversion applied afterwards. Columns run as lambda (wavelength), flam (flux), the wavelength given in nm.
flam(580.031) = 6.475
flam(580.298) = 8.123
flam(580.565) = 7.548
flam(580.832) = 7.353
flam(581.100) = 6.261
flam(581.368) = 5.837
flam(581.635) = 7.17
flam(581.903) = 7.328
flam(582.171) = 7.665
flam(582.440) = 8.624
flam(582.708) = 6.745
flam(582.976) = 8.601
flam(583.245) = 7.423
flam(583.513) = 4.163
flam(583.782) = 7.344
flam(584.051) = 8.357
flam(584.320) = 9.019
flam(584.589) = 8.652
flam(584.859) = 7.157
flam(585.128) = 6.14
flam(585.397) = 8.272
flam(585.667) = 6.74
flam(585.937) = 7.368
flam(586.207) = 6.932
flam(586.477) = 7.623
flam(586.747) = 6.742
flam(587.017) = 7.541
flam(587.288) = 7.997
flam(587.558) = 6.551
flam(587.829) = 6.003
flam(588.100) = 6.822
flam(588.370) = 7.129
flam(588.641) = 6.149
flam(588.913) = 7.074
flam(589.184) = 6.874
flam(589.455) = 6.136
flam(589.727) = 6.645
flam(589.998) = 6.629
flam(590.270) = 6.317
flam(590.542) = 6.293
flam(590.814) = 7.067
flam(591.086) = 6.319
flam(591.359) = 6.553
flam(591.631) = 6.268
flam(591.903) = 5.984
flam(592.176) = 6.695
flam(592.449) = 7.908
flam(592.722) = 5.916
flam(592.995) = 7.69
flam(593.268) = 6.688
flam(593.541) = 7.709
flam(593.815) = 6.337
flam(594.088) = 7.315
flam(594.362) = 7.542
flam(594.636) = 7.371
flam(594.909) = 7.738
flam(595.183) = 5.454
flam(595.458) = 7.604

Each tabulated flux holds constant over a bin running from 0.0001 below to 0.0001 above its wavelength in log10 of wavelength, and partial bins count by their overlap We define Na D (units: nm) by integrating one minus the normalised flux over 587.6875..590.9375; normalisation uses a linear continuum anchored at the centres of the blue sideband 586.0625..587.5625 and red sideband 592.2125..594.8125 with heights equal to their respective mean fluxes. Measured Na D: 0.29 nm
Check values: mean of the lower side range 7.29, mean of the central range 6.59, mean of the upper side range 7.16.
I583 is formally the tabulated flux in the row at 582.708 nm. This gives 6.745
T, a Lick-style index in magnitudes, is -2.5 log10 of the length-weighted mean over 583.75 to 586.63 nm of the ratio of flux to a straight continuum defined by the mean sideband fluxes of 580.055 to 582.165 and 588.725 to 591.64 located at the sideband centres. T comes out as -0.11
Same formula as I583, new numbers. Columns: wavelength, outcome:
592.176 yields 6.695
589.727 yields 6.645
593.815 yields 6.337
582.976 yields 8.601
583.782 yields 7.344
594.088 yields 7.315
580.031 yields 6.475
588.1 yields 6.822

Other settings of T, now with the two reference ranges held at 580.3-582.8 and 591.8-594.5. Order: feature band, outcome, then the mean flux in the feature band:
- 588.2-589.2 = 0.04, 6.8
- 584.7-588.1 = 0.01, 7.09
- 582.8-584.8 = -0.06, 7.61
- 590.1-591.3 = 0.09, 6.5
